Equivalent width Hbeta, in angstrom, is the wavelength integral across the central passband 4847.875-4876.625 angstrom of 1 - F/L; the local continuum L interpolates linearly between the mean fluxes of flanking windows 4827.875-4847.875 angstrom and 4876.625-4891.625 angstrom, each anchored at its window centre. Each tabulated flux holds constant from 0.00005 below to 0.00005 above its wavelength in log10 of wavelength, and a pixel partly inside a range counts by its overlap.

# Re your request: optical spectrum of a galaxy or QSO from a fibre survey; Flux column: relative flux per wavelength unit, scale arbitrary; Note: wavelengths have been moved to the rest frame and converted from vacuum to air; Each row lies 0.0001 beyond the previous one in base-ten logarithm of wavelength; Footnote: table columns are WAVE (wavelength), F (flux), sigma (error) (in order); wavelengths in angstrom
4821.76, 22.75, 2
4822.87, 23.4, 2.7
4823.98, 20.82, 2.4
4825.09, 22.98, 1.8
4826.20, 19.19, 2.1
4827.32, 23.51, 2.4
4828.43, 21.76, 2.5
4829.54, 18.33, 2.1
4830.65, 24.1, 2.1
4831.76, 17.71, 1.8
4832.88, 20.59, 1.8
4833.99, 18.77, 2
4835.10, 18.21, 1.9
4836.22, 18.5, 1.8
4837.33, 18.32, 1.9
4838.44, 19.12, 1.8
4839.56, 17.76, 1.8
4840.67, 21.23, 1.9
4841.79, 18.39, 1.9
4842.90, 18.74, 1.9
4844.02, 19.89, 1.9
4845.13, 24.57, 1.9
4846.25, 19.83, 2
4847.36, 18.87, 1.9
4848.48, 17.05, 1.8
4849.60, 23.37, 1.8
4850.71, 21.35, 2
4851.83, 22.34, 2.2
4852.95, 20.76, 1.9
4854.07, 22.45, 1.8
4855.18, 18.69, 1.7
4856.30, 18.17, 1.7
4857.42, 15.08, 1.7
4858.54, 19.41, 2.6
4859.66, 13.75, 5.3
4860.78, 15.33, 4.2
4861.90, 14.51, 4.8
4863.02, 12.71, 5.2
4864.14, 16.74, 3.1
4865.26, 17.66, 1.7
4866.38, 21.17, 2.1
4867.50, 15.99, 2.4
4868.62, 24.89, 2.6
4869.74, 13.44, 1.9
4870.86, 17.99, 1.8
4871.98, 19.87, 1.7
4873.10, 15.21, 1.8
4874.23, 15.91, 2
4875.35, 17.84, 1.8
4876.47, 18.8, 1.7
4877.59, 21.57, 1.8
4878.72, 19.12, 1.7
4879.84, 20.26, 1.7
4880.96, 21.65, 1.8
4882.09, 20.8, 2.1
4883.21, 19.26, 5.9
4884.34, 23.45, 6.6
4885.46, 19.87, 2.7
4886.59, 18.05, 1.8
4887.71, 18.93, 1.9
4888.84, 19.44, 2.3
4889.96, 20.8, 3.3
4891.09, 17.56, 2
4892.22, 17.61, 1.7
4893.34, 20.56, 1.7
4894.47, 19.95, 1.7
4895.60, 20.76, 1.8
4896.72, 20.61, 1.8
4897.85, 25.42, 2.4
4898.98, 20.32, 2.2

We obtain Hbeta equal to 2.6 angstrom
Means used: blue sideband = 19.7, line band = 18.1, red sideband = 20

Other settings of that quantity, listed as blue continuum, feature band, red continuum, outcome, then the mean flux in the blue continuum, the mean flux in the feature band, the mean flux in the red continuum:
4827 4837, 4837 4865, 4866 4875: 0.5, 20.1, 18.7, 18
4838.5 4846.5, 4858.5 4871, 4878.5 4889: 2.0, 20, 16.8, 20.1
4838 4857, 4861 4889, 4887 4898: 2.0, 20.1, 18.6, 19.9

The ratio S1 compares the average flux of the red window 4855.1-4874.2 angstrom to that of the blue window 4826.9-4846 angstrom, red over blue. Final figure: 0.85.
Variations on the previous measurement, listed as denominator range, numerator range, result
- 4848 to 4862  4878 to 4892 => 1.06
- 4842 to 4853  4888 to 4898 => 0.97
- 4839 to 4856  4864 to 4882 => 0.92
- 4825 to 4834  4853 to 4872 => 0.84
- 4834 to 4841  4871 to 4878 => 0.97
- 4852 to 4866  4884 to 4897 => 1.14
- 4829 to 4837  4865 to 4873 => 0.96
